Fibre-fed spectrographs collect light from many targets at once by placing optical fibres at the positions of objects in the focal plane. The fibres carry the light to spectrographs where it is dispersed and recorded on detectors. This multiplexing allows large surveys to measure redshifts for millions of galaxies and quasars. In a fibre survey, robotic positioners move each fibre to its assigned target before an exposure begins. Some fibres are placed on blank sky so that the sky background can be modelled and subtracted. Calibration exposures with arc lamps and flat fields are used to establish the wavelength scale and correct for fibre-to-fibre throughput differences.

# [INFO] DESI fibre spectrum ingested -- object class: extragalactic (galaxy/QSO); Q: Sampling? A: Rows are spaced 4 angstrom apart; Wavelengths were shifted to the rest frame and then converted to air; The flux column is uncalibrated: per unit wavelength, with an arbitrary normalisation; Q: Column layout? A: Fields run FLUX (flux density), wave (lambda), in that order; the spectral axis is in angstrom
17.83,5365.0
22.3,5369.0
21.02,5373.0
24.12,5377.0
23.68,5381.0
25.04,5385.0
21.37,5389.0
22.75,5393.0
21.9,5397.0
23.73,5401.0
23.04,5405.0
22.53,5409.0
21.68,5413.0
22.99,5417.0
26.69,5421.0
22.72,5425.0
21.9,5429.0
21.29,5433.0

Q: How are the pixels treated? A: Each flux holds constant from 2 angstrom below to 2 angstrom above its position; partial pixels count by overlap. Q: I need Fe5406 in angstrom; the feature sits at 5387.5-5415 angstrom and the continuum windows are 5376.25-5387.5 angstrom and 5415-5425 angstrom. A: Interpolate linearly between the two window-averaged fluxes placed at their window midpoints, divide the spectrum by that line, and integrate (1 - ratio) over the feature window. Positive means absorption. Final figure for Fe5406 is 2.1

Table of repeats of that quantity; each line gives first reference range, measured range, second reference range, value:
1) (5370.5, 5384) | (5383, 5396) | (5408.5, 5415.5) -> -0.1 angstrom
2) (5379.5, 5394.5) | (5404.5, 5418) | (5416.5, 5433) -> 0.5 angstrom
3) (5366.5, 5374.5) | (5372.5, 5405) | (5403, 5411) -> -1.4 angstrom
